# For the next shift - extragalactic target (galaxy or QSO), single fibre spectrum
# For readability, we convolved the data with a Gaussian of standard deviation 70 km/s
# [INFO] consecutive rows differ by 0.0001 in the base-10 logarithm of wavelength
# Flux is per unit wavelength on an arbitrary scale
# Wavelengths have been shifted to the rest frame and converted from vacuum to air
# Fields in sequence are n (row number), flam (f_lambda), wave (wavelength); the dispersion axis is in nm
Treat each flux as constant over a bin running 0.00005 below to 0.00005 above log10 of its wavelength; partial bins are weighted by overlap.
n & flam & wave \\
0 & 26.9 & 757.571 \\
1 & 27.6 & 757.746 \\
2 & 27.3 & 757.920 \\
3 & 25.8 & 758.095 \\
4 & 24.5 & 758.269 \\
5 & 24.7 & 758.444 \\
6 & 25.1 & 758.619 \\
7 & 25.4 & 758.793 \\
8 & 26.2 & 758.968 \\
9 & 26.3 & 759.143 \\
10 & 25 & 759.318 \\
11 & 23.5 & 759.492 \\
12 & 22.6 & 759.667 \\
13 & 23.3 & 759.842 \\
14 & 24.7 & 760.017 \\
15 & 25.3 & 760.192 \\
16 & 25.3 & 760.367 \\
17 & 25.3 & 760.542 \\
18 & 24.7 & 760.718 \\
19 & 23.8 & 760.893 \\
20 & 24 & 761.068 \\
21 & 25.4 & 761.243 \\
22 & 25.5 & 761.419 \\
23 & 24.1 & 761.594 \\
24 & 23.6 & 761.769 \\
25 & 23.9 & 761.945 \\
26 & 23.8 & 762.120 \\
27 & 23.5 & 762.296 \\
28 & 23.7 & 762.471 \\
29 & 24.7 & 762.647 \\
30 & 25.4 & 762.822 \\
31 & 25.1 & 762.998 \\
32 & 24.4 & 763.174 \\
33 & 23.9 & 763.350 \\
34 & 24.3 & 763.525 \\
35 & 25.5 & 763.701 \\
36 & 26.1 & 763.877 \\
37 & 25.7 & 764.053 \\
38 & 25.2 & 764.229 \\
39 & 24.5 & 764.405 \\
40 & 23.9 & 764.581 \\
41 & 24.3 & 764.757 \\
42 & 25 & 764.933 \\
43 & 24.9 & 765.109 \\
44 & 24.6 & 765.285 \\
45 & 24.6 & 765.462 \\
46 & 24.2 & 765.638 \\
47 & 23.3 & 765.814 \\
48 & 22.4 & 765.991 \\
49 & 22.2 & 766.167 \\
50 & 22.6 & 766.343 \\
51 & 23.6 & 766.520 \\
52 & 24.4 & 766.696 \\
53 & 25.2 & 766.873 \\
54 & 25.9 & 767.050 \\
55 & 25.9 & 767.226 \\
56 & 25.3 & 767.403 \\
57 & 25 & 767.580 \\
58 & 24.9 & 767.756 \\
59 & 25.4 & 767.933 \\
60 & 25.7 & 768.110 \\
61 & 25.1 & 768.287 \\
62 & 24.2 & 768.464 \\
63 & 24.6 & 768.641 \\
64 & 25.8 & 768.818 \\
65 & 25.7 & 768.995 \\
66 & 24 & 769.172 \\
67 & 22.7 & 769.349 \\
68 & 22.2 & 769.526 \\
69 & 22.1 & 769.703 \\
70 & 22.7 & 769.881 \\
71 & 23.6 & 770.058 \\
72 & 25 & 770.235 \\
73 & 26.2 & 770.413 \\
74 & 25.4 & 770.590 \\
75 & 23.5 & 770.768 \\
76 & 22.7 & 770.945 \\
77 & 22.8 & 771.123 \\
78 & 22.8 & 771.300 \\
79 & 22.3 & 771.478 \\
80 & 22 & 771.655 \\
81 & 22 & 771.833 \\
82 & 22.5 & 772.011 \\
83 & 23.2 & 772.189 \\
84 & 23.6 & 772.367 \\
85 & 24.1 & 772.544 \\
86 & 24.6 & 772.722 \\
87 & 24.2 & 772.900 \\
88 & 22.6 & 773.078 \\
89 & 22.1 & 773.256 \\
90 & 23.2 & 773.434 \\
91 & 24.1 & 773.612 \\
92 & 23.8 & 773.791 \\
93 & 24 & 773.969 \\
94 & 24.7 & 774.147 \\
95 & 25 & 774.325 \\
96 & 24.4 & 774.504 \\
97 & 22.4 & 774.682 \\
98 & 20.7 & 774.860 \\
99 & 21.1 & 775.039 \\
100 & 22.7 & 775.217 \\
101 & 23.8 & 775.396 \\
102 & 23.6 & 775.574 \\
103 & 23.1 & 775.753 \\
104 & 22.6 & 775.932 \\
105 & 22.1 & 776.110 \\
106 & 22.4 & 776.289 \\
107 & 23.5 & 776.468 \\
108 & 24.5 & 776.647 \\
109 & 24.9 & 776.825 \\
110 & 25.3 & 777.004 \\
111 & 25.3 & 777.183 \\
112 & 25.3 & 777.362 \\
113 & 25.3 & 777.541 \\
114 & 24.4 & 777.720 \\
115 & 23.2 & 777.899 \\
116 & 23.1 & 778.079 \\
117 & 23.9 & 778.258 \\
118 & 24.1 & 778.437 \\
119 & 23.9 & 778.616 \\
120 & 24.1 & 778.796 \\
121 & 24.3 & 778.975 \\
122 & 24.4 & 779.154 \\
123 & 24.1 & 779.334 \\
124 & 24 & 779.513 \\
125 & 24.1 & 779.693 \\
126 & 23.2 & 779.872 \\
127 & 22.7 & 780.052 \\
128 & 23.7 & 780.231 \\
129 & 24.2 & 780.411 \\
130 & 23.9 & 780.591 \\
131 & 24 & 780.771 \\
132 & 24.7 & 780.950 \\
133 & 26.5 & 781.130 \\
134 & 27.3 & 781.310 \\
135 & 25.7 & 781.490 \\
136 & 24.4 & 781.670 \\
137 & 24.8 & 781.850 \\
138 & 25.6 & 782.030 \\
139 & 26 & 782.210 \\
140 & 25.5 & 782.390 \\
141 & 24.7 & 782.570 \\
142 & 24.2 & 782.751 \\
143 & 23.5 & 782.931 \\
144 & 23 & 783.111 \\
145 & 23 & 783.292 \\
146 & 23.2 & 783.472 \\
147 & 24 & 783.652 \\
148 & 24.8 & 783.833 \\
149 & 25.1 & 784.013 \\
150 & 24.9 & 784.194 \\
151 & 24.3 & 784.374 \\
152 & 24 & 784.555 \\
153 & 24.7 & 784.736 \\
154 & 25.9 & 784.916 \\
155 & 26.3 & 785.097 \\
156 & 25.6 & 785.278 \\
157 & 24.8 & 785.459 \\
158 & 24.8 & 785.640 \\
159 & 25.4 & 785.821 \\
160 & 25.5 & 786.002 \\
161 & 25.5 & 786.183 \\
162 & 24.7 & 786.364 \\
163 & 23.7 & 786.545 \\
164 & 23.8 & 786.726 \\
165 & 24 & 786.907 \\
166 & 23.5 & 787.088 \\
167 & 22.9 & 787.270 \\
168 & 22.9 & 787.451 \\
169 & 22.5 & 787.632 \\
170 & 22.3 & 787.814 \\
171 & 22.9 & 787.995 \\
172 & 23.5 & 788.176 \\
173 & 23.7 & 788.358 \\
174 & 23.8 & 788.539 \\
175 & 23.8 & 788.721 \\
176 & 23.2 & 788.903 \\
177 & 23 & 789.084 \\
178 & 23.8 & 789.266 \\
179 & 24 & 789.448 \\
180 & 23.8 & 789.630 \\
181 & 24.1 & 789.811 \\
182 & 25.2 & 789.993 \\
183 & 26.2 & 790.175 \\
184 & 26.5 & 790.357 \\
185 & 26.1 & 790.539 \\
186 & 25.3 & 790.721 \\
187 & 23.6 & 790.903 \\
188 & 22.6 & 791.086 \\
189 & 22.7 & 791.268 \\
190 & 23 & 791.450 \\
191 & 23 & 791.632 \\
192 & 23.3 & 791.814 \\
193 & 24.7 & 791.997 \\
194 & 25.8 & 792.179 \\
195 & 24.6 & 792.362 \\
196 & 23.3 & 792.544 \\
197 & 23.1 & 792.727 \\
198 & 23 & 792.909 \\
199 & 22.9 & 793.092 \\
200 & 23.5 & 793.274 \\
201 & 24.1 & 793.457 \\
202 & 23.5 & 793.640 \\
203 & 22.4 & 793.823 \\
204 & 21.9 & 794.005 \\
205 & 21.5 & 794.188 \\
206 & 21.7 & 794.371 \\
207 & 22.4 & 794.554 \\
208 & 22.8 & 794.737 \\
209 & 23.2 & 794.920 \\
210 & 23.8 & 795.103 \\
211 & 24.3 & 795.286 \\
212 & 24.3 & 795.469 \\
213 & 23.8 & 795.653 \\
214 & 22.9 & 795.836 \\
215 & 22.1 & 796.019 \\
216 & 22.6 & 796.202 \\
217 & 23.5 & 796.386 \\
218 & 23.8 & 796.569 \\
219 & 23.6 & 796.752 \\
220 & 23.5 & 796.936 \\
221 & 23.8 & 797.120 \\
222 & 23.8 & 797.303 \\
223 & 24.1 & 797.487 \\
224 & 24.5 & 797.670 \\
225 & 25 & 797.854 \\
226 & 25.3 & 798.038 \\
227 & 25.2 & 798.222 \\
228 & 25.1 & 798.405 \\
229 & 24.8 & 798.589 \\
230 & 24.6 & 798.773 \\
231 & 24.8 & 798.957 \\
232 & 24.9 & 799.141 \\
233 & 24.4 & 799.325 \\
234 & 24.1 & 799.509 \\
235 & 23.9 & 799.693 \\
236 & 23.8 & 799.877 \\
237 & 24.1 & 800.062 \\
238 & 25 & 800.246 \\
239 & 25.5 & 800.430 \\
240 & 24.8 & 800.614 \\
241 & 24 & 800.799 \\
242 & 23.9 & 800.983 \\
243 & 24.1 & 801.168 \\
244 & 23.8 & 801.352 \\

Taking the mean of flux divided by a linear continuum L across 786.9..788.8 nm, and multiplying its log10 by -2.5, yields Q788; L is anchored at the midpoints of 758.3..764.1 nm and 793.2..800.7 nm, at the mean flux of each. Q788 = 0.04 mag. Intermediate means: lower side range 24.7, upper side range 23.8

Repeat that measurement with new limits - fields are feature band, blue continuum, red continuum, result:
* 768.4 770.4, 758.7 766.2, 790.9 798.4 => 0.02 mag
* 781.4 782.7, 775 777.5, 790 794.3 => -0.07 mag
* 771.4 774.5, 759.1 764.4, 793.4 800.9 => 0.04 mag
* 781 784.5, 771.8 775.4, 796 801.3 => -0.05 mag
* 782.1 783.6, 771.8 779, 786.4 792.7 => -0.02 mag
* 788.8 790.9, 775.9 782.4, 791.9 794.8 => -0.05 mag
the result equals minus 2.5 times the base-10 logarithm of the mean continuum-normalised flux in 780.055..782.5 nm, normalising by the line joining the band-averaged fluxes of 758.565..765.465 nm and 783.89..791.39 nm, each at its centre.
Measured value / -0.03 mag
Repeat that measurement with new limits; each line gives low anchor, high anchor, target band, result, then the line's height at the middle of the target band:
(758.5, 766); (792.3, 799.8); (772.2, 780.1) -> 0.02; 24.2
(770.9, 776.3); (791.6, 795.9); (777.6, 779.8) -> -0.04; 23.1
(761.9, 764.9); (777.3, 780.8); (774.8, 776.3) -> 0.08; 24.1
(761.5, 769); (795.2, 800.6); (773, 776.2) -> 0.06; 24.4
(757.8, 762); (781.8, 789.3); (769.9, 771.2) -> 0.02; 24.6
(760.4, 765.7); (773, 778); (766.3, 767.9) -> -0.03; 24.3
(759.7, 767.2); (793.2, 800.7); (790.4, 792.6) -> -0.01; 23.9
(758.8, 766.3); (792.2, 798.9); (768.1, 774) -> 0.03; 24.2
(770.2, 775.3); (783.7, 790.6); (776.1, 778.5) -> -0.02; 23.7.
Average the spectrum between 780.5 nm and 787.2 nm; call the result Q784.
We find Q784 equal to 24.7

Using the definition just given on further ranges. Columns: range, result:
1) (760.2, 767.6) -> 24.5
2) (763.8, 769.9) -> 24.4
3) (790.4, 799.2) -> 23.7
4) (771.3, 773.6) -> 23.1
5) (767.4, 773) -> 23.9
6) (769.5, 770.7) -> 24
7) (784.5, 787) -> 24.9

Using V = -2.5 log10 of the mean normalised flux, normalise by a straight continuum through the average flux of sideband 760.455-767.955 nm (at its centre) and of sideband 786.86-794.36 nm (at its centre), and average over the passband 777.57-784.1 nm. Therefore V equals -0.017 mag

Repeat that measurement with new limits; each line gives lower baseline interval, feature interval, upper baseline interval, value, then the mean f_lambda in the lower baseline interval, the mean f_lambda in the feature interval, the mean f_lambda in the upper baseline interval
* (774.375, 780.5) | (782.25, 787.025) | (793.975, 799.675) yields -0.04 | 23.7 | 24.6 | 23.8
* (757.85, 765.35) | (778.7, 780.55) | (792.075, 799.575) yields 0.01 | 24.7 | 23.9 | 23.7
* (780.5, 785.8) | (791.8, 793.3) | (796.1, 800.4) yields 0.03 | 24.8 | 23.8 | 24.3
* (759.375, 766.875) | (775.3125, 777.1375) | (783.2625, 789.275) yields 0.03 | 24.3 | 23.6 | 24.1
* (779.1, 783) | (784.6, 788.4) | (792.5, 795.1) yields -0.02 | 24.6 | 24.2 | 22.8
